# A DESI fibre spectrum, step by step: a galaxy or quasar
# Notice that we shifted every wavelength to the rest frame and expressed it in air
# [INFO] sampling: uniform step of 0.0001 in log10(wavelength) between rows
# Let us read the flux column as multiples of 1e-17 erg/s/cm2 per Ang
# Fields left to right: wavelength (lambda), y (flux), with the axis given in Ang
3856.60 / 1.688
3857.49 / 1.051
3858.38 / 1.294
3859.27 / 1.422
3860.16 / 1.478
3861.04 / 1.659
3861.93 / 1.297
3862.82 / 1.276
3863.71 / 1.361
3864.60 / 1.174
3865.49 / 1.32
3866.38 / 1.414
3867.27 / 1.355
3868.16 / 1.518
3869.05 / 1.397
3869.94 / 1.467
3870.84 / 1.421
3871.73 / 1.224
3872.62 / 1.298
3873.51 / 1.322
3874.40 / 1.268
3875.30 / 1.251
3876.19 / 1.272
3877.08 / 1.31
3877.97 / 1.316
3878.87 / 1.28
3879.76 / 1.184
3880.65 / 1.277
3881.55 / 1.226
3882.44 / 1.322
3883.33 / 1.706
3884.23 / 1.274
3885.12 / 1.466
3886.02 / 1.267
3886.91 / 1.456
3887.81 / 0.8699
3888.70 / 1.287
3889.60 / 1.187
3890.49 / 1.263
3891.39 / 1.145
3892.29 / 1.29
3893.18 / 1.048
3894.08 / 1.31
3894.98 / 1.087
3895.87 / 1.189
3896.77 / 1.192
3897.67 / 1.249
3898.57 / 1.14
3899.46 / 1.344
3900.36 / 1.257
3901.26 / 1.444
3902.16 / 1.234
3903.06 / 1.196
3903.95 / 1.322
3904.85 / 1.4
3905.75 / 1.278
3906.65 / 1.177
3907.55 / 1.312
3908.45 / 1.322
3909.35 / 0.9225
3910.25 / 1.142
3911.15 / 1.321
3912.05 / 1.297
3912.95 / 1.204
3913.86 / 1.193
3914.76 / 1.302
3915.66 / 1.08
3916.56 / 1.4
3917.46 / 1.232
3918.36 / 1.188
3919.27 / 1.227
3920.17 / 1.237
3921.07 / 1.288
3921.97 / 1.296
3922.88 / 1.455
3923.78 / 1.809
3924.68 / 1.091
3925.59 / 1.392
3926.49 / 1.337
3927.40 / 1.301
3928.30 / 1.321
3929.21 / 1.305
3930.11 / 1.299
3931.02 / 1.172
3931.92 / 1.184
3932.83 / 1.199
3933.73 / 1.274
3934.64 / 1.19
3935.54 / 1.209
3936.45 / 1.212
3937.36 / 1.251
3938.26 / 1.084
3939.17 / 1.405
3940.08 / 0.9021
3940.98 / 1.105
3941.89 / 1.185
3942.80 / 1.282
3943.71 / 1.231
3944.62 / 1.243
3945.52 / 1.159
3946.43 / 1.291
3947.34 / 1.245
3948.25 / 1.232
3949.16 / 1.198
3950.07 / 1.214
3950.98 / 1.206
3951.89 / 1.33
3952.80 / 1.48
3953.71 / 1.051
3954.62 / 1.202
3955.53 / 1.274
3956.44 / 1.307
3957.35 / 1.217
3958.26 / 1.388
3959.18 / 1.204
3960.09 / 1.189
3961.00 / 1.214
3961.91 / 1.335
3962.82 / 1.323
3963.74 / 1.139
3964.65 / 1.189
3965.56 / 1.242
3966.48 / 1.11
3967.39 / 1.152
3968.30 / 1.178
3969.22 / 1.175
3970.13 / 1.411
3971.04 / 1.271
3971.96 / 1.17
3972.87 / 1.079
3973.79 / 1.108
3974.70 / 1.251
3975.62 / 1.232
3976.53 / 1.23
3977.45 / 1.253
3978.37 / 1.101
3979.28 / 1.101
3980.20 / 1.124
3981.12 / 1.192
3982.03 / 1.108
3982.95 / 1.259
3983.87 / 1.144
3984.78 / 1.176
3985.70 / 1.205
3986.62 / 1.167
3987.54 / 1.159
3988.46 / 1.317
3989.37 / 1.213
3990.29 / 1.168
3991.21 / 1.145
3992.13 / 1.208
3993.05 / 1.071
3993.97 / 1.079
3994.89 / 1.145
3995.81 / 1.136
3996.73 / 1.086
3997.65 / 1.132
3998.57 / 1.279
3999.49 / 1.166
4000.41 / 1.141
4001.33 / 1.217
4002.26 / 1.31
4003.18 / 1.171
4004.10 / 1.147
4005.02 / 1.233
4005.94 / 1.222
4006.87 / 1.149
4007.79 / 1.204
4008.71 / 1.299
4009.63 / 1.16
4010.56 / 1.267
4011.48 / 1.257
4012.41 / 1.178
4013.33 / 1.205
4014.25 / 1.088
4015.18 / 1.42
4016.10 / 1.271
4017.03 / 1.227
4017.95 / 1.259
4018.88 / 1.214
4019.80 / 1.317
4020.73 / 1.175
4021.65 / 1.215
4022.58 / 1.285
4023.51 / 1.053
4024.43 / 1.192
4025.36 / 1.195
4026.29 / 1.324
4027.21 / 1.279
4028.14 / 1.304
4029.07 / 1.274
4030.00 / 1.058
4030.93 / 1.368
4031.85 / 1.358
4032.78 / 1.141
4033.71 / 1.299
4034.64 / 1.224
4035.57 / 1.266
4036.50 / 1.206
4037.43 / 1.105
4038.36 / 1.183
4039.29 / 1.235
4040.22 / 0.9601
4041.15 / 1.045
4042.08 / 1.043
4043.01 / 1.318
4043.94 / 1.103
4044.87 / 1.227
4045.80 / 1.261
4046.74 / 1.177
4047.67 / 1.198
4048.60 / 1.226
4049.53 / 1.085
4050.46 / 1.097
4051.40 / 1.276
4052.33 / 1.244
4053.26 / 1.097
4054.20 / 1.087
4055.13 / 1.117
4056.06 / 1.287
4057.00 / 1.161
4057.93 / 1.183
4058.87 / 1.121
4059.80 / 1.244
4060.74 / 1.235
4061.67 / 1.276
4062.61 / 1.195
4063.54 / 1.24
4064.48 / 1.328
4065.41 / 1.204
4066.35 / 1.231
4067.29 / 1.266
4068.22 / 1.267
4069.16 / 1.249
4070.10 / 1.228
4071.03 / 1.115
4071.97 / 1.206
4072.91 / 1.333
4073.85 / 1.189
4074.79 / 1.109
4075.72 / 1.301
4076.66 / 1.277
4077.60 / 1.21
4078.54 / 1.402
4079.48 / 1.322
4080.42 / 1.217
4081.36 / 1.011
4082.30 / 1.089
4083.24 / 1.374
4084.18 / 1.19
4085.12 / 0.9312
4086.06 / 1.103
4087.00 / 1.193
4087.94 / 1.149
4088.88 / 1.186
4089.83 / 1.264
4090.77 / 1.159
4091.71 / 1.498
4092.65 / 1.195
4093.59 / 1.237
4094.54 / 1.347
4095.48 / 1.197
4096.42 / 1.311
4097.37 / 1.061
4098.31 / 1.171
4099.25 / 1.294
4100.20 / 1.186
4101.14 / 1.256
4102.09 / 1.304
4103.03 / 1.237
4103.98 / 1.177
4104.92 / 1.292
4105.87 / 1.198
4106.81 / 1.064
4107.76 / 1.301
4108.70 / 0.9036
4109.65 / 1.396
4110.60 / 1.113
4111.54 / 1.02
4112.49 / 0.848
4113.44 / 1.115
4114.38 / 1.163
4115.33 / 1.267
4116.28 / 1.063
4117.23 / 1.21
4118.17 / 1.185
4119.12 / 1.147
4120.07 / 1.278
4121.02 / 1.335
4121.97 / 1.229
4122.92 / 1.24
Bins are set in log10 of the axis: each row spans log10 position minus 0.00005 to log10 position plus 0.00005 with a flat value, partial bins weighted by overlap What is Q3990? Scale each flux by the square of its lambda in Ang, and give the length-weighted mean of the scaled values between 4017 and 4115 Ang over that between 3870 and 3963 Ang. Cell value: 1.03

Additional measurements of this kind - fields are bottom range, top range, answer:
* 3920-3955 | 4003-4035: 1.02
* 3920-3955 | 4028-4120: 1.02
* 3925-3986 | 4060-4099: 1.07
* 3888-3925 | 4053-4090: 1.05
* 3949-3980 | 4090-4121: 1.05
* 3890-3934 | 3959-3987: 0.98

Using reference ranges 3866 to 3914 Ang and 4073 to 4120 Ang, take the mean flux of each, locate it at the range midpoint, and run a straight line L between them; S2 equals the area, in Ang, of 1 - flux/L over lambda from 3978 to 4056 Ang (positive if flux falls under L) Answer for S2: 2.1 Ang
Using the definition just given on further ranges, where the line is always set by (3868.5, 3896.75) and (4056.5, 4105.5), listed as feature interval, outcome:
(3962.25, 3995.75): 1.8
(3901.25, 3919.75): 0.4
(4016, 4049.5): 0.7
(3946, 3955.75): 0.1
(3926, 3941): 0.5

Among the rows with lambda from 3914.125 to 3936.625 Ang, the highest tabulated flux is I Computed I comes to 1.809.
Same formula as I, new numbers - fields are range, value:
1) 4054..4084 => 1.402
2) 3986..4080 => 1.42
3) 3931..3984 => 1.48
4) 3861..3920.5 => 1.706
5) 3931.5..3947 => 1.405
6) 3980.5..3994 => 1.317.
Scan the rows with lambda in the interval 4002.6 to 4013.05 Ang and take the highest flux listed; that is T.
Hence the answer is 1.299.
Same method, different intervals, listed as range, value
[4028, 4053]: 1.368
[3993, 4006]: 1.31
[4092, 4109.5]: 1.347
